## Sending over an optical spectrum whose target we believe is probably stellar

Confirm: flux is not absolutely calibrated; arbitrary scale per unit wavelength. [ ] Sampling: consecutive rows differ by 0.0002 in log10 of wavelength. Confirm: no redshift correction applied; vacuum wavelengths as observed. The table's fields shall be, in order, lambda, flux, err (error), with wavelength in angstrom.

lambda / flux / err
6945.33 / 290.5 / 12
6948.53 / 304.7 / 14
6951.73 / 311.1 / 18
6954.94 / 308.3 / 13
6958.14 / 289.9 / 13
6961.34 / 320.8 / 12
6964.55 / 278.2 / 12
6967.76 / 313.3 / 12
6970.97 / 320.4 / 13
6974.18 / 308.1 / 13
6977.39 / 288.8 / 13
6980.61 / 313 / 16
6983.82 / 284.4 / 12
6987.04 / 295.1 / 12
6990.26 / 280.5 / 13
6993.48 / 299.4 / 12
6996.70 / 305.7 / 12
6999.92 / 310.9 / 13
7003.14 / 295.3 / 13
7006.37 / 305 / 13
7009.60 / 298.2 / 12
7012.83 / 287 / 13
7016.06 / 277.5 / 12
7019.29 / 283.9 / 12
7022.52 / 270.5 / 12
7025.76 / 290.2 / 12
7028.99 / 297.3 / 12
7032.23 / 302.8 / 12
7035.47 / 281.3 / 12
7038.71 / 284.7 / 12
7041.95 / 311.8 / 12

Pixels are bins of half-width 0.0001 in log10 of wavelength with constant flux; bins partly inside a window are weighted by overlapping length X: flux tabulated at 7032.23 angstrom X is 302.8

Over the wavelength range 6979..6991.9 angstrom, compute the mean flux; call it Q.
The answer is 293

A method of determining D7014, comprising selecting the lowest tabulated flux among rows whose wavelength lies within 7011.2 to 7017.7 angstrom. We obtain 277.5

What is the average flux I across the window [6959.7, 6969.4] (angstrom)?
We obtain 304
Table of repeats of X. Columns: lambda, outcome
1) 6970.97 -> 320.4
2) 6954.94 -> 308.3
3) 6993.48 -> 299.4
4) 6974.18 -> 308.1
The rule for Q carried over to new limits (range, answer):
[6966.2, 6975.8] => 314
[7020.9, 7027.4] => 281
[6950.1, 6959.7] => 303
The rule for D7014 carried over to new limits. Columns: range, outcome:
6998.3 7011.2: 295.3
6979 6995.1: 280.5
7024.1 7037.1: 281.3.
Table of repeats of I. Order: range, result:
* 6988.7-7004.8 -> 299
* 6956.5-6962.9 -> 306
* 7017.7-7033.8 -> 289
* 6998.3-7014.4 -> 299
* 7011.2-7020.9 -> 283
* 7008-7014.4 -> 293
